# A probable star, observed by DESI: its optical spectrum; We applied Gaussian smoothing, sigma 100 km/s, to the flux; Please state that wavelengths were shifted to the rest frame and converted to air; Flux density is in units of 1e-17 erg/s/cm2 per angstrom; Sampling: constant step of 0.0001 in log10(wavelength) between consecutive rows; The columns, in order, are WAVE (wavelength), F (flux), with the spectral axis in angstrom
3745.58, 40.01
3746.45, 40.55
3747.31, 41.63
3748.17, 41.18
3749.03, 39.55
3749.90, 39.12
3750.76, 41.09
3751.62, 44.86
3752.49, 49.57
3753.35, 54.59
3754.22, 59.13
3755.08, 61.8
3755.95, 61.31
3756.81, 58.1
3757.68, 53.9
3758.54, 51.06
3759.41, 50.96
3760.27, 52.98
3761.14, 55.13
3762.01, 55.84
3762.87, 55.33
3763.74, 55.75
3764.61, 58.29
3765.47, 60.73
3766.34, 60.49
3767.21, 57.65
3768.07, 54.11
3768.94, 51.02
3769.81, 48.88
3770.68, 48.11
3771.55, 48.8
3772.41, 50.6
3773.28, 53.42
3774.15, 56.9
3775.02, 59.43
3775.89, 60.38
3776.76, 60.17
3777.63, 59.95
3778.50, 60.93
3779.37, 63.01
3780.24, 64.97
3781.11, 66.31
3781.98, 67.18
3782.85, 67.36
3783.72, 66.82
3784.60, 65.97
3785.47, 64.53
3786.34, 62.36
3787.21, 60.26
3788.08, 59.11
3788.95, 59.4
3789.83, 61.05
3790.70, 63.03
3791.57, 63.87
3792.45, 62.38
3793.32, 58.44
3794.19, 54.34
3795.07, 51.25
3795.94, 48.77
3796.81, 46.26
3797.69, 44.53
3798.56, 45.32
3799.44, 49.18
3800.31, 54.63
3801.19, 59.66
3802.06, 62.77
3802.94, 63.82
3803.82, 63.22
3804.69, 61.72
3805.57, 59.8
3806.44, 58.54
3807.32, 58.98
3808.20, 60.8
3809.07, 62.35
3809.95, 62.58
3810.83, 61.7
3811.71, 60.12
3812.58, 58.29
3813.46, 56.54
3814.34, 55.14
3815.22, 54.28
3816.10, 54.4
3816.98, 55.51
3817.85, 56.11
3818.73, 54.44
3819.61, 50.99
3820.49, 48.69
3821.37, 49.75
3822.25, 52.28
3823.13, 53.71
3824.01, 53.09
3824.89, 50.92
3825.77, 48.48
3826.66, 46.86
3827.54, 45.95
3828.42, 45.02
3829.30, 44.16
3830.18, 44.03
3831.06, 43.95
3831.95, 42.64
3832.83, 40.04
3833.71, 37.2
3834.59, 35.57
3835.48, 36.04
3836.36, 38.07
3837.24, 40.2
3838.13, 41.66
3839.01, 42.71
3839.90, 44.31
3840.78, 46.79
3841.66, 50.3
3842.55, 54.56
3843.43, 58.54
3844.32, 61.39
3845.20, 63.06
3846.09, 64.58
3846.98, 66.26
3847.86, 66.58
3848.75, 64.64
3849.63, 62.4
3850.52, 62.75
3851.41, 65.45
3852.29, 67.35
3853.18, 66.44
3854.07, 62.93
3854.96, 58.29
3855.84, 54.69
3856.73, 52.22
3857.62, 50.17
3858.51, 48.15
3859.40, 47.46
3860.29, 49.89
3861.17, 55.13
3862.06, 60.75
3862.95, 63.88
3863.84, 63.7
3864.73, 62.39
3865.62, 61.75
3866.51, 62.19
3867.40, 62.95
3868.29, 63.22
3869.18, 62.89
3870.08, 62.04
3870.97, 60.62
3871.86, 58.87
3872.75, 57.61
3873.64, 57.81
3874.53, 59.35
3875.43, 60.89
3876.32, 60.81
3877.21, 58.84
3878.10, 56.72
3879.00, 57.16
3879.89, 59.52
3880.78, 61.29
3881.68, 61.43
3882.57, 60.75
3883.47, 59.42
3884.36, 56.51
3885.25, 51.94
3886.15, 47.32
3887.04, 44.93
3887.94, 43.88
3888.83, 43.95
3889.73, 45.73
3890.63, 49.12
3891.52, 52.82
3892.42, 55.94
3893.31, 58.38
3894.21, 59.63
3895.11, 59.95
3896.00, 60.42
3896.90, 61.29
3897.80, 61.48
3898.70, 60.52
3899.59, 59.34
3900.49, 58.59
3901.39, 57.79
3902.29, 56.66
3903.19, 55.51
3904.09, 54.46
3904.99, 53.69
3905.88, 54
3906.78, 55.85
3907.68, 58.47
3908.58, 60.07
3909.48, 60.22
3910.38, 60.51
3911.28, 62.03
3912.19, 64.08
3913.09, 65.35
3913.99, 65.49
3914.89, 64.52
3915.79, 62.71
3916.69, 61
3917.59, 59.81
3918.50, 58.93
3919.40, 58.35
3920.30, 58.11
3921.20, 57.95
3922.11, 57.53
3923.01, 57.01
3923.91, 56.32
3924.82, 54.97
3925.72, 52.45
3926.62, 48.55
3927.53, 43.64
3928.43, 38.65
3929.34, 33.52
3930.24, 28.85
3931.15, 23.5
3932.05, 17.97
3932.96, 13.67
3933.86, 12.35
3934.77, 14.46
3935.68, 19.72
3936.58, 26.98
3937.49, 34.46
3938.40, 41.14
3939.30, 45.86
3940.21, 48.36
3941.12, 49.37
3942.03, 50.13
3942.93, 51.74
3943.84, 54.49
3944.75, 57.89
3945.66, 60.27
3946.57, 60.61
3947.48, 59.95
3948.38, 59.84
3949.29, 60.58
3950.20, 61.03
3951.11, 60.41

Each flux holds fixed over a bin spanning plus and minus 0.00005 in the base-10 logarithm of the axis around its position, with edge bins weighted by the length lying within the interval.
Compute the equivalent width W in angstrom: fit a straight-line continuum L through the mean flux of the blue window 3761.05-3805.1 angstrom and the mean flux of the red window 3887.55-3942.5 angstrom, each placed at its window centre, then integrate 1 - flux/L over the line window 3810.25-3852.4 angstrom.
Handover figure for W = 2.40 angstrom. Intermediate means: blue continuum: 57.9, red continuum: 50.2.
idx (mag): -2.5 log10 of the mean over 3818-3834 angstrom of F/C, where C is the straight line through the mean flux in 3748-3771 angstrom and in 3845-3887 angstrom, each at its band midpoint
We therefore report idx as 0.19 mag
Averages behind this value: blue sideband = 52.8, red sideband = 59.4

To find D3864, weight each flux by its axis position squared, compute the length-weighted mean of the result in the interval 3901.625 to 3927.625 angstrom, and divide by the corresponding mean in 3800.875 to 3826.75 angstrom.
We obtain 1.08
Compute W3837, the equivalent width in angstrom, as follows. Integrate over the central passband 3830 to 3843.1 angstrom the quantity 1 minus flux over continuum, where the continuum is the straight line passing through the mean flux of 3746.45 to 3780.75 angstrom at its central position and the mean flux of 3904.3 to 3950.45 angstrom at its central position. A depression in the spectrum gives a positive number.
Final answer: 2.3 angstrom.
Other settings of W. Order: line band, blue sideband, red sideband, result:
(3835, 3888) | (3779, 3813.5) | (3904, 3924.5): 2.39 angstrom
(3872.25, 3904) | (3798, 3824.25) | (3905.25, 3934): -2.14 angstrom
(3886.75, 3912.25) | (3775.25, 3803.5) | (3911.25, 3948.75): -3.02 angstrom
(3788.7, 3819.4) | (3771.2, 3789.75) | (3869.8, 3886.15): 1.62 angstrom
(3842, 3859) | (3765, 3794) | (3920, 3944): -3.32 angstrom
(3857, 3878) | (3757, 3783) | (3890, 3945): -2.34 angstrom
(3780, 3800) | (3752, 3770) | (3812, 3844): -2.39 angstrom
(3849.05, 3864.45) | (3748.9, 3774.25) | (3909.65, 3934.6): -2.31 angstrom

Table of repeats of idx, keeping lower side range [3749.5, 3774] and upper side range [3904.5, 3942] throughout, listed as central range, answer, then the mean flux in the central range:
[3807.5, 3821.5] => -0.10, 56.6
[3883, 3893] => -0.03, 50.3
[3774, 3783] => -0.18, 62.4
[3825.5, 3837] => 0.21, 42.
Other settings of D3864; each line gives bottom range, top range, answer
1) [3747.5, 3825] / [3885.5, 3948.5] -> 0.97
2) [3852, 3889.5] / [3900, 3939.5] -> 0.87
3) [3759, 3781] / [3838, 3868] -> 1.08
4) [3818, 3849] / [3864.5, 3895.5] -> 1.18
